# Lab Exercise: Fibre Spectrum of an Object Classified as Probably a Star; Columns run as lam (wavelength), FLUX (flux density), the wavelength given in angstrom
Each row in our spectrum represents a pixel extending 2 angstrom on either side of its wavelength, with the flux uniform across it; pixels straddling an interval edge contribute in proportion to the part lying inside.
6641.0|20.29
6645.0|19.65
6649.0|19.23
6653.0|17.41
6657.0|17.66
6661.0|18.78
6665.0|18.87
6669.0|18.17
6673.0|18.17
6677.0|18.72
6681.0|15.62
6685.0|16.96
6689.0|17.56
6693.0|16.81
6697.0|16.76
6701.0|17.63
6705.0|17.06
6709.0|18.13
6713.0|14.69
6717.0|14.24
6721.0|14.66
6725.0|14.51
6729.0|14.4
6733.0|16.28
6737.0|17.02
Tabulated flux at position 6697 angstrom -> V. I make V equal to 16.76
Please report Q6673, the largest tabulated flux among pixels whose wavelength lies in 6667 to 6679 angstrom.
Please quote 18.72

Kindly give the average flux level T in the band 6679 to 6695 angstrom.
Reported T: 16.7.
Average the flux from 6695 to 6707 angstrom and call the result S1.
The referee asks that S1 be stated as 17.2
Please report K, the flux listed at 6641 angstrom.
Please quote 20.29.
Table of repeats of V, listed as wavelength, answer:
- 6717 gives 14.24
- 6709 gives 18.13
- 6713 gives 14.69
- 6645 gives 19.65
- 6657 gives 17.66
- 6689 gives 17.56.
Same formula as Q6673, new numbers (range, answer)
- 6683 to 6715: 18.13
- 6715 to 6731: 14.66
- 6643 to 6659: 19.65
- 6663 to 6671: 18.87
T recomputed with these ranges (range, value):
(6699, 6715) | 16.9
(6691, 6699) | 16.8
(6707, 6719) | 15.7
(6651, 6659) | 17.5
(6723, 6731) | 14.5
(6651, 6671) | 18.2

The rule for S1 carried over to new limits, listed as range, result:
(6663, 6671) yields 18.5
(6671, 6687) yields 17.4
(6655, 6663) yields 18.2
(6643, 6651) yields 19.4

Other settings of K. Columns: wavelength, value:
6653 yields 17.41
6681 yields 15.62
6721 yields 14.66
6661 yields 18.78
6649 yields 19.23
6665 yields 18.87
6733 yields 16.28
